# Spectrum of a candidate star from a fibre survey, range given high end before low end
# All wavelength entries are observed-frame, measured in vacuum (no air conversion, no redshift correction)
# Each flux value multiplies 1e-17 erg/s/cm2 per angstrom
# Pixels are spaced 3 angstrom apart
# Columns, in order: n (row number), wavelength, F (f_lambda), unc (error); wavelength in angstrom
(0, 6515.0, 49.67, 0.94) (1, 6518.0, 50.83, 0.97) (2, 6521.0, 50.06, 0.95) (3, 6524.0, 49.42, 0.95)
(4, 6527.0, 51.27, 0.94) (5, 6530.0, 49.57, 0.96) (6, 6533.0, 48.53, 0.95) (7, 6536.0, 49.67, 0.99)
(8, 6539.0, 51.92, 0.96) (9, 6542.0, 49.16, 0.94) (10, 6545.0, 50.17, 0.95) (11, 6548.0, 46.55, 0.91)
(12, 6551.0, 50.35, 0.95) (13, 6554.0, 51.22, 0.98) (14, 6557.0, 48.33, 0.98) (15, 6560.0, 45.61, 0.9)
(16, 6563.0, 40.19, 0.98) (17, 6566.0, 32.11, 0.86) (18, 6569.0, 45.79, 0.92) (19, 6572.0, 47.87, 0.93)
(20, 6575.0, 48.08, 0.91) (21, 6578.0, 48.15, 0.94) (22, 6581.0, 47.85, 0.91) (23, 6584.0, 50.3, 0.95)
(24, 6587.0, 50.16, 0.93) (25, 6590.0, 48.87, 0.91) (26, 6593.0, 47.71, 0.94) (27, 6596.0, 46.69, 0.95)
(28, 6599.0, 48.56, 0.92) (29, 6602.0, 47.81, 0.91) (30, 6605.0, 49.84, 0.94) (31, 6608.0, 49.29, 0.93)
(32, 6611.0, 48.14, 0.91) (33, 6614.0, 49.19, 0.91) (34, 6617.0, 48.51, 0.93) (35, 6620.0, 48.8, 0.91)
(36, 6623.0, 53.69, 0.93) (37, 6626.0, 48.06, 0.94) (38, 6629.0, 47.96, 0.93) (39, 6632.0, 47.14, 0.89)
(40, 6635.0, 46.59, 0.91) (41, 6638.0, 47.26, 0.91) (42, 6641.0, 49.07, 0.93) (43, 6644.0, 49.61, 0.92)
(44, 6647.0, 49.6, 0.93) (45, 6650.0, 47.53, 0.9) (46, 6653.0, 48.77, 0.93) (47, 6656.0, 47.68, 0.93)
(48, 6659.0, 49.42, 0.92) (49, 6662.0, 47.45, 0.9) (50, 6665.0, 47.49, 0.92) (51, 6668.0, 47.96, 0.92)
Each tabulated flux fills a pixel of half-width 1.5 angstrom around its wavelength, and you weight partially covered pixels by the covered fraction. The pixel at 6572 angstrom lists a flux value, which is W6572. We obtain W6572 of 47.87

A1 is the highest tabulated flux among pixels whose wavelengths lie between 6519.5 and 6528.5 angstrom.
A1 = 51.27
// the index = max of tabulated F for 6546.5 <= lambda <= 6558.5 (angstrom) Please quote 51.22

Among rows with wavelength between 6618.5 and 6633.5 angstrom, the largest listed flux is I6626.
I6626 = 53.69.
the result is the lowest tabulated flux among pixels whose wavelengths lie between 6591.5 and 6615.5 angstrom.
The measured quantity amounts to 46.69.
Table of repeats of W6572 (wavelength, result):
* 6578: 48.15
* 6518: 50.83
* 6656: 47.68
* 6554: 51.22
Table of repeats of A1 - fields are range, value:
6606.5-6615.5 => 49.29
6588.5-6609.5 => 49.84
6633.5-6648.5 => 49.61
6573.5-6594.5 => 50.3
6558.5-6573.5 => 47.87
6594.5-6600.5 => 48.56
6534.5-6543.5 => 51.92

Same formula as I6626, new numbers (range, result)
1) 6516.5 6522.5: 50.83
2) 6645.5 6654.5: 49.6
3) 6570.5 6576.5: 48.08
